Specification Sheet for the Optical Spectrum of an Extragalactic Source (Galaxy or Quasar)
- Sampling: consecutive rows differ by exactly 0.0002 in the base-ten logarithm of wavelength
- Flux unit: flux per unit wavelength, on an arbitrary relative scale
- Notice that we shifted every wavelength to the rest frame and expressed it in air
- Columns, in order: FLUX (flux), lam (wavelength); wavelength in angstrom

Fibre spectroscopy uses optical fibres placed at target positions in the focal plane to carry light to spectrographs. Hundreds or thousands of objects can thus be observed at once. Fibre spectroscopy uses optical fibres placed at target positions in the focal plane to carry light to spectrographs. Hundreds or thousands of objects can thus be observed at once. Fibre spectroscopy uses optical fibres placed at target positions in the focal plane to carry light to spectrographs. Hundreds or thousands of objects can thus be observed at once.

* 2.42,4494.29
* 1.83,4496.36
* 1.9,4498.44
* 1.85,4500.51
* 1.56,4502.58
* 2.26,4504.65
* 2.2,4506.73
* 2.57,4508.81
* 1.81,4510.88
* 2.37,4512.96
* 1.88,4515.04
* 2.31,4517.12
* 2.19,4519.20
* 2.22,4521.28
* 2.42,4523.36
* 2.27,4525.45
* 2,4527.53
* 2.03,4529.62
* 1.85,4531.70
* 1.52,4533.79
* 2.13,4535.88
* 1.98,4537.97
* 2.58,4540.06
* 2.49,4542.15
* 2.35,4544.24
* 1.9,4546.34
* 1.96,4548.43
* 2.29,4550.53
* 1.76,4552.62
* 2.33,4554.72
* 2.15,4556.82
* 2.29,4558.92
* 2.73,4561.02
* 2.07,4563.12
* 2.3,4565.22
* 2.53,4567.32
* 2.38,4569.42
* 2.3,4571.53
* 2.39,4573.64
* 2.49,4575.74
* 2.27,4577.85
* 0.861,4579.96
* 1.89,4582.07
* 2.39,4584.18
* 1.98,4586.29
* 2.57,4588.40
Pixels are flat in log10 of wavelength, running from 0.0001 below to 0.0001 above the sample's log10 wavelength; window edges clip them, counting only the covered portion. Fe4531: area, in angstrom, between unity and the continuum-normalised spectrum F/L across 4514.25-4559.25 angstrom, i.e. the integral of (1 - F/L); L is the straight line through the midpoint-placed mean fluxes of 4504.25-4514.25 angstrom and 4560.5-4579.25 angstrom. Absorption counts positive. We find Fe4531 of 3.0 angstrom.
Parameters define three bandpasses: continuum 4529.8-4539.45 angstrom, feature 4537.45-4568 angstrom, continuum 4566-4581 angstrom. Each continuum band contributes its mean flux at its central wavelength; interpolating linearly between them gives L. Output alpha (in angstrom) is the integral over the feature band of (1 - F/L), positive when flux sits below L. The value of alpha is -3.2 angstrom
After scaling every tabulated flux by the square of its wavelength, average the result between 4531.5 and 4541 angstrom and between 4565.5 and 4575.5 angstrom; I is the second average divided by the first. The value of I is 1.21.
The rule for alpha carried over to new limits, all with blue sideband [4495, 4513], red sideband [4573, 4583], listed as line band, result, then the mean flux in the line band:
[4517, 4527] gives -1.3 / 2.27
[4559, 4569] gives -2.1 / 2.4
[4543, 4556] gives -0.8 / 2.1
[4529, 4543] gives -0.6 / 2.08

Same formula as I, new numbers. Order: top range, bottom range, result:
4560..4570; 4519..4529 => 1.11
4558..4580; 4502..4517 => 1.11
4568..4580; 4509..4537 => 1.09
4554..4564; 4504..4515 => 1.07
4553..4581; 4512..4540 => 1.08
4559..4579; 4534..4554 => 1.12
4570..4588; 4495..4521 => 1.05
